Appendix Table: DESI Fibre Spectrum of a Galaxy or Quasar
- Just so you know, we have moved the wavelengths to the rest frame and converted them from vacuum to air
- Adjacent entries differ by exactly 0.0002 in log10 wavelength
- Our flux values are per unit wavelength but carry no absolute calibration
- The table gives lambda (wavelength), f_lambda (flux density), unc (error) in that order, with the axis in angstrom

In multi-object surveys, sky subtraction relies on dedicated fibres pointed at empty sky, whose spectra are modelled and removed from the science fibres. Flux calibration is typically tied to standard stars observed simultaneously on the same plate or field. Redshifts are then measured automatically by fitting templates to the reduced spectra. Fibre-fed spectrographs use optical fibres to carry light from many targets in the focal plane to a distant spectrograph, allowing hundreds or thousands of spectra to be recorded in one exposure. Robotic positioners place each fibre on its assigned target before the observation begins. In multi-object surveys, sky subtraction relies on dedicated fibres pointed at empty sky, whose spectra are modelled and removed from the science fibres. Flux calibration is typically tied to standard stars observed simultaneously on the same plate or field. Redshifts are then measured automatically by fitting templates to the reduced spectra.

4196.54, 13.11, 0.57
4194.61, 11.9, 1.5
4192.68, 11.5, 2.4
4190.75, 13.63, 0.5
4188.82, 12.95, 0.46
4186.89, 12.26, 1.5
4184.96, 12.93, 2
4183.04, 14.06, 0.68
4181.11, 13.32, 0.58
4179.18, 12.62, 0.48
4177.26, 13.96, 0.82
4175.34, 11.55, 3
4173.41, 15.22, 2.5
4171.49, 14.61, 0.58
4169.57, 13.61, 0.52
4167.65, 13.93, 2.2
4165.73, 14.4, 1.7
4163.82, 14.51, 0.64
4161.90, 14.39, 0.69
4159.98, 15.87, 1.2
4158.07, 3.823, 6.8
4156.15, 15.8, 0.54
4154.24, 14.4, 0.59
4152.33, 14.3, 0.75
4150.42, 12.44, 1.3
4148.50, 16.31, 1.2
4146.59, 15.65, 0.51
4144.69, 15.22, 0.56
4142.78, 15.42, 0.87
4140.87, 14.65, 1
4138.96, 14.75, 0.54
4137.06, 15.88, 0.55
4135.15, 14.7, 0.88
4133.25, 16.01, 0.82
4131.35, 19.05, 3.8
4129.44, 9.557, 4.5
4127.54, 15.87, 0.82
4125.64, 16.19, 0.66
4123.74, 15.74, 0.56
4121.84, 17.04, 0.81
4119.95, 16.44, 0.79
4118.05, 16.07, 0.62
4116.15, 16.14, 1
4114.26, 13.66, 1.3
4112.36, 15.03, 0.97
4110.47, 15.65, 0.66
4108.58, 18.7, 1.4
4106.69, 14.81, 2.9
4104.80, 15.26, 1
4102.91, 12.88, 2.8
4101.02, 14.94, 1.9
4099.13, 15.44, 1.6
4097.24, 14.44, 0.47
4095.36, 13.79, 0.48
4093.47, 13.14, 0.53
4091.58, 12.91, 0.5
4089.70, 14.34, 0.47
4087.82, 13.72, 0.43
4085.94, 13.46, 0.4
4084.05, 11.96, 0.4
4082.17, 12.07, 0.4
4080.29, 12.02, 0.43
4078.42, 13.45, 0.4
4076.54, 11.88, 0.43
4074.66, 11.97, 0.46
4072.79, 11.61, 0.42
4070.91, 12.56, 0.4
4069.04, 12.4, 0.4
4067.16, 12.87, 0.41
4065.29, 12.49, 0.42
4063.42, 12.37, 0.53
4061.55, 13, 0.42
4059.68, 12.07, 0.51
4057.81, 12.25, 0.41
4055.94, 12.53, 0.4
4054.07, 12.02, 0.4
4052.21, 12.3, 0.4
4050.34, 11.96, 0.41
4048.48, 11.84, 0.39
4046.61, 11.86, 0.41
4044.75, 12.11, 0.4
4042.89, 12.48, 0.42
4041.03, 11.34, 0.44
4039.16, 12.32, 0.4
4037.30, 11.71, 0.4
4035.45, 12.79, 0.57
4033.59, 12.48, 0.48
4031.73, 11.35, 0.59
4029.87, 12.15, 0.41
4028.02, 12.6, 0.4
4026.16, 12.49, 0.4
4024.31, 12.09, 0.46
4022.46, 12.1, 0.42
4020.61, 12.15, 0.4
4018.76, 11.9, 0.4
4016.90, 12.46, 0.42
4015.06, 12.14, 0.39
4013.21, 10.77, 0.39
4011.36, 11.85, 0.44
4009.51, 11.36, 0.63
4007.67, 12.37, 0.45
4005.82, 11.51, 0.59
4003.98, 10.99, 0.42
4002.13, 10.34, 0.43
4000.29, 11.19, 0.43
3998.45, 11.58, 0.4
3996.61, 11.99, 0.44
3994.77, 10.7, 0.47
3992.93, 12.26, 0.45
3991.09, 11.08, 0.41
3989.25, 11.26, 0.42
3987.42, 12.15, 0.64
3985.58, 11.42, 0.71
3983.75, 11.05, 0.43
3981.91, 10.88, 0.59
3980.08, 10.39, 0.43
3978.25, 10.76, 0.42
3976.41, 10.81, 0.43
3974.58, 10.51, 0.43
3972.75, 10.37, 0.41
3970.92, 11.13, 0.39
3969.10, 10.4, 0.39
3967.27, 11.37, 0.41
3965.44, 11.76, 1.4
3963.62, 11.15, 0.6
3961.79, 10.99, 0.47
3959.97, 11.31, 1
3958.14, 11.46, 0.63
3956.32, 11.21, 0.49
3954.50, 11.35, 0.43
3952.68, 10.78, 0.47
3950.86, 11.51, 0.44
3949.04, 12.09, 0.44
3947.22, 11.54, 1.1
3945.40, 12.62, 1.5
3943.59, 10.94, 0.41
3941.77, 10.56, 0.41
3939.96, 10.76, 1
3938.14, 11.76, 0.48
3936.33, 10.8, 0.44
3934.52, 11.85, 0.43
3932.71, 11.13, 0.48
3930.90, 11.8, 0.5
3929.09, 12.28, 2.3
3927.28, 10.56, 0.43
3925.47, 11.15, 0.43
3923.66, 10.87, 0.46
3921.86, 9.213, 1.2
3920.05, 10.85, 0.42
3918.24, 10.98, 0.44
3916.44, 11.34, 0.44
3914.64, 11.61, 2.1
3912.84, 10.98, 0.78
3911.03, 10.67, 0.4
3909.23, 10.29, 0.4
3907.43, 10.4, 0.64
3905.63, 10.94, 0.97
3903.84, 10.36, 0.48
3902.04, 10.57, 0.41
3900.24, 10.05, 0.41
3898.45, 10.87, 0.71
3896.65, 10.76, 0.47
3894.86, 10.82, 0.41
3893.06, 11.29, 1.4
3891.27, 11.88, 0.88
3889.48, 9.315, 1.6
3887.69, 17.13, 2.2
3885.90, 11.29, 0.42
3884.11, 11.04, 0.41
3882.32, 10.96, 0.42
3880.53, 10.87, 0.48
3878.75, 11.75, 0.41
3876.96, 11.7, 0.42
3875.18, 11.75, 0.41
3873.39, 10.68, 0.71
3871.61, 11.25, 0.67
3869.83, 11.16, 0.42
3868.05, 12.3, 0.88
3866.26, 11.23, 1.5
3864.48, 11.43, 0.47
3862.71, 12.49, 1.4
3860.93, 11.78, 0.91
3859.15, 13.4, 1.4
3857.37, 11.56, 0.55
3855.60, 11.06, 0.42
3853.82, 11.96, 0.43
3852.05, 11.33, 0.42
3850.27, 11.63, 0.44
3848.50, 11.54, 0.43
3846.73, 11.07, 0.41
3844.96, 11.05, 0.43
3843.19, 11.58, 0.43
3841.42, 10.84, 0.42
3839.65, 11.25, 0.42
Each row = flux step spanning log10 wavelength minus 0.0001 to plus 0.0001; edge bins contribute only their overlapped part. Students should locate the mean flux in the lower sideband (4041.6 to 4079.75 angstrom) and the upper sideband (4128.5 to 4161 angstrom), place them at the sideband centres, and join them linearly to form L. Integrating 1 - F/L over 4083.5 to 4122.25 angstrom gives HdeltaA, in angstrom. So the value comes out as -4.12 angstrom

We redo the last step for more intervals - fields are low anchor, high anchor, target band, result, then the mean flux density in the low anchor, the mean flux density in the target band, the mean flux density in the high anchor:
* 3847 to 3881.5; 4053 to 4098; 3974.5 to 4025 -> 3.60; 11.6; 11.4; 12.7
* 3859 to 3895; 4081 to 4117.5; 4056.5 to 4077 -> 2.38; 11.7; 12.3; 14.3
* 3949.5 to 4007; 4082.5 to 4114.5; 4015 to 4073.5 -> 3.05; 11.2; 12.2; 14.3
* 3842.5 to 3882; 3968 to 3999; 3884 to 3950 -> 1.05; 11.6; 11.2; 11.1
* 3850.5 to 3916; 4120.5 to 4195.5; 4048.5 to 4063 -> 0.90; 11.4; 12.3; 14.1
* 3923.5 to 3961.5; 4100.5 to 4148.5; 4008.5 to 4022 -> 1.21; 11.4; 11.8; 15.4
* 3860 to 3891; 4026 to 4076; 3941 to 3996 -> 3.47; 11.7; 11.2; 12.2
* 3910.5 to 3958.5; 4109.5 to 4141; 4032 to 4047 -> 1.59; 11.2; 12.1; 15.5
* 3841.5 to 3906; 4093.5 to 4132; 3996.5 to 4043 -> 6.47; 11.4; 11.9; 15.3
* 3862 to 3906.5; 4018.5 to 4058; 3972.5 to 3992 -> 1.41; 11.4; 11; 12.1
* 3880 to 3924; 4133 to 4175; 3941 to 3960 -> 0.39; 11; 11.4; 14.3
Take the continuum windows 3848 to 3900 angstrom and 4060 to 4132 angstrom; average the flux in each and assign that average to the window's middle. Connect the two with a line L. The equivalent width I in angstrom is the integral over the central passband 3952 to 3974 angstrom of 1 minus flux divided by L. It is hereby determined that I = 2.6 angstrom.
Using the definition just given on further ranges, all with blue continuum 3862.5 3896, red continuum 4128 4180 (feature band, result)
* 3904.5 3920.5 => 1.3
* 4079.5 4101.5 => 0.1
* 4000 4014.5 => 1.7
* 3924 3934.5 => 0.6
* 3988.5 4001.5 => 1.3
